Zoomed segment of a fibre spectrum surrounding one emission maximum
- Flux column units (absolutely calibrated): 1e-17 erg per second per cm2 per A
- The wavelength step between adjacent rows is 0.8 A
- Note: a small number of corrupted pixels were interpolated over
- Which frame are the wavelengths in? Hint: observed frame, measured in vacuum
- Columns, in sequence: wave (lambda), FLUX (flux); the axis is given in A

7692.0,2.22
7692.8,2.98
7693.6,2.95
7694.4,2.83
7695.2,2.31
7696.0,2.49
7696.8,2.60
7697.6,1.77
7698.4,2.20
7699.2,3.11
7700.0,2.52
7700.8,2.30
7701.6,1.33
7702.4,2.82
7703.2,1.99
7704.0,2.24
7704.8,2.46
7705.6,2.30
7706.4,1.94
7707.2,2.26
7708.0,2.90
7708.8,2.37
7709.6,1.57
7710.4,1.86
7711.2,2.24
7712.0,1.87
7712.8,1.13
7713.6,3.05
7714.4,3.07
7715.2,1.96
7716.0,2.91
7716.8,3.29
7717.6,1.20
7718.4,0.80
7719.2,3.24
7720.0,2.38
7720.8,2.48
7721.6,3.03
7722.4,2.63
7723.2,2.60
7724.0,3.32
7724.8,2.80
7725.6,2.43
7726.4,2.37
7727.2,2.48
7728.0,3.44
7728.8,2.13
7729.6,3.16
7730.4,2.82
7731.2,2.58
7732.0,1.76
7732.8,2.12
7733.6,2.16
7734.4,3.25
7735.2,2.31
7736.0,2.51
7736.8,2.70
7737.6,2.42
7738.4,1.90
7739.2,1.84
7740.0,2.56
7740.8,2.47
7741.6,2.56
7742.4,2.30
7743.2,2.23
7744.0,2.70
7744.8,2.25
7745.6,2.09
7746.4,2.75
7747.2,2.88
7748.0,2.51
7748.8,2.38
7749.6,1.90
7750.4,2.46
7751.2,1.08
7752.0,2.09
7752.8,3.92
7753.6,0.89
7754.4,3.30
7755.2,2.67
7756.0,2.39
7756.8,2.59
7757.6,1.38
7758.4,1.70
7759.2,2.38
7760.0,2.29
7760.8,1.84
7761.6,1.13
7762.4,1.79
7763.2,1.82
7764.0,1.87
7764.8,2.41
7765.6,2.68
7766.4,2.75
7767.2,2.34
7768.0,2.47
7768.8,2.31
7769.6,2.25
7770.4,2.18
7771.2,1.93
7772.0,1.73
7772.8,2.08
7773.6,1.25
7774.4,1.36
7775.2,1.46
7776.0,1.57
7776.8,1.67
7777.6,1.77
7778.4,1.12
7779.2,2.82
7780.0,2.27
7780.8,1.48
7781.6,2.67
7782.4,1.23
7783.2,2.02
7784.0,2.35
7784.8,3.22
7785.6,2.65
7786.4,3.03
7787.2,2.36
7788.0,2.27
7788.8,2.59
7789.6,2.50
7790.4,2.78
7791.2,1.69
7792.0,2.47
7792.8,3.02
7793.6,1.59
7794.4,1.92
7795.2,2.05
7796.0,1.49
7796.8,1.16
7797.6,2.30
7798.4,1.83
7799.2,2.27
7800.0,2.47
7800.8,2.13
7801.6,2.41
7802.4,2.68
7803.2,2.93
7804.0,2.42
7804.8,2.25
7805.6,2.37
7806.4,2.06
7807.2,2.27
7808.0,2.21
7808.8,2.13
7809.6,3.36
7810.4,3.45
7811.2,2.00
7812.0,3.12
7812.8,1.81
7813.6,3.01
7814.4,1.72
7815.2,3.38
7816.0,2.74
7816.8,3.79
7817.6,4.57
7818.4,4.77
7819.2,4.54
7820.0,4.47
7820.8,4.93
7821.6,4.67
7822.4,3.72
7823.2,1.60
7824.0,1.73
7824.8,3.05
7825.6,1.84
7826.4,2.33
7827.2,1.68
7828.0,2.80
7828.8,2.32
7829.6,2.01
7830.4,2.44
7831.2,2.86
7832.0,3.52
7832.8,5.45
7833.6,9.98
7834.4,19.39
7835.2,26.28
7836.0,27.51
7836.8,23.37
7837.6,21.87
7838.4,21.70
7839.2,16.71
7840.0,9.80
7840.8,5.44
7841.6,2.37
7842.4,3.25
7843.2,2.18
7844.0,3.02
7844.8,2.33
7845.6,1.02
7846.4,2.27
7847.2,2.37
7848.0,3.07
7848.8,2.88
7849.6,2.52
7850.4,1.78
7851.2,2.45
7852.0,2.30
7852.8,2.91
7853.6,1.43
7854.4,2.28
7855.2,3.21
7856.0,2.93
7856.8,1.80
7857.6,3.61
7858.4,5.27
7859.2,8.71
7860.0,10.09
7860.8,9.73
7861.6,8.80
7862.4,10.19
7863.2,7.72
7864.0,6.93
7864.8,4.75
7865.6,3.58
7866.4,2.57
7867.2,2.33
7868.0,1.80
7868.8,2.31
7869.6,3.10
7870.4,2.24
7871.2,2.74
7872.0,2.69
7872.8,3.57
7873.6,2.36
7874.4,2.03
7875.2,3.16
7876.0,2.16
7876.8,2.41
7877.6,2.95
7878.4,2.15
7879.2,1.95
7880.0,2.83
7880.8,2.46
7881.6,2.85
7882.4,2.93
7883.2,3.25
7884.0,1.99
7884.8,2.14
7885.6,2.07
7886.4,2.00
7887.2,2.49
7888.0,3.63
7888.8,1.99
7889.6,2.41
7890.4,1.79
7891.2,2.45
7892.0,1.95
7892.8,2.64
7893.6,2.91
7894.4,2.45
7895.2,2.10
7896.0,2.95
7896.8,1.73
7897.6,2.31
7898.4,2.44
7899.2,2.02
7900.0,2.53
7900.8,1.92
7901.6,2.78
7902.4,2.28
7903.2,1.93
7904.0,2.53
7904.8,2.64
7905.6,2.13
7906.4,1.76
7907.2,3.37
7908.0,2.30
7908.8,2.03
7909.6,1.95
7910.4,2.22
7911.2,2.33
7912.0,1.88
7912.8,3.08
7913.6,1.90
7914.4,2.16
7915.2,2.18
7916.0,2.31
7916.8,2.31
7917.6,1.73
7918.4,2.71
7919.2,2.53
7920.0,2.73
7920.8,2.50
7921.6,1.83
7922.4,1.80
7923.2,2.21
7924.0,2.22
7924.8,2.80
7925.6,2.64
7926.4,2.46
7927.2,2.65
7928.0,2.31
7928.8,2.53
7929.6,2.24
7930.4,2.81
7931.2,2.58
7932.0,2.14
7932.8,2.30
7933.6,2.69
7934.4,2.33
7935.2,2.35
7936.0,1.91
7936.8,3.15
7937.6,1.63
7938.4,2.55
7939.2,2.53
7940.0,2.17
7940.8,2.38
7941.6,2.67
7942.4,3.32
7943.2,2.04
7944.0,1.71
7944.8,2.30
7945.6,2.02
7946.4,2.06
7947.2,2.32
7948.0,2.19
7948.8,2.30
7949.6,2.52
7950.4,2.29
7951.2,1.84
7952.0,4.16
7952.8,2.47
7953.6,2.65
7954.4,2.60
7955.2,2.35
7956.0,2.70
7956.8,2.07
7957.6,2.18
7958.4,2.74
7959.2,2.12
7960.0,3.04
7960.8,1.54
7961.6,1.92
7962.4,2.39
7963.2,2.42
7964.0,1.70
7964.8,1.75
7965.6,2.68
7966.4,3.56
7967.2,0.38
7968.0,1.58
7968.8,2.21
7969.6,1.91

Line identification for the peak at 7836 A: H-alpha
